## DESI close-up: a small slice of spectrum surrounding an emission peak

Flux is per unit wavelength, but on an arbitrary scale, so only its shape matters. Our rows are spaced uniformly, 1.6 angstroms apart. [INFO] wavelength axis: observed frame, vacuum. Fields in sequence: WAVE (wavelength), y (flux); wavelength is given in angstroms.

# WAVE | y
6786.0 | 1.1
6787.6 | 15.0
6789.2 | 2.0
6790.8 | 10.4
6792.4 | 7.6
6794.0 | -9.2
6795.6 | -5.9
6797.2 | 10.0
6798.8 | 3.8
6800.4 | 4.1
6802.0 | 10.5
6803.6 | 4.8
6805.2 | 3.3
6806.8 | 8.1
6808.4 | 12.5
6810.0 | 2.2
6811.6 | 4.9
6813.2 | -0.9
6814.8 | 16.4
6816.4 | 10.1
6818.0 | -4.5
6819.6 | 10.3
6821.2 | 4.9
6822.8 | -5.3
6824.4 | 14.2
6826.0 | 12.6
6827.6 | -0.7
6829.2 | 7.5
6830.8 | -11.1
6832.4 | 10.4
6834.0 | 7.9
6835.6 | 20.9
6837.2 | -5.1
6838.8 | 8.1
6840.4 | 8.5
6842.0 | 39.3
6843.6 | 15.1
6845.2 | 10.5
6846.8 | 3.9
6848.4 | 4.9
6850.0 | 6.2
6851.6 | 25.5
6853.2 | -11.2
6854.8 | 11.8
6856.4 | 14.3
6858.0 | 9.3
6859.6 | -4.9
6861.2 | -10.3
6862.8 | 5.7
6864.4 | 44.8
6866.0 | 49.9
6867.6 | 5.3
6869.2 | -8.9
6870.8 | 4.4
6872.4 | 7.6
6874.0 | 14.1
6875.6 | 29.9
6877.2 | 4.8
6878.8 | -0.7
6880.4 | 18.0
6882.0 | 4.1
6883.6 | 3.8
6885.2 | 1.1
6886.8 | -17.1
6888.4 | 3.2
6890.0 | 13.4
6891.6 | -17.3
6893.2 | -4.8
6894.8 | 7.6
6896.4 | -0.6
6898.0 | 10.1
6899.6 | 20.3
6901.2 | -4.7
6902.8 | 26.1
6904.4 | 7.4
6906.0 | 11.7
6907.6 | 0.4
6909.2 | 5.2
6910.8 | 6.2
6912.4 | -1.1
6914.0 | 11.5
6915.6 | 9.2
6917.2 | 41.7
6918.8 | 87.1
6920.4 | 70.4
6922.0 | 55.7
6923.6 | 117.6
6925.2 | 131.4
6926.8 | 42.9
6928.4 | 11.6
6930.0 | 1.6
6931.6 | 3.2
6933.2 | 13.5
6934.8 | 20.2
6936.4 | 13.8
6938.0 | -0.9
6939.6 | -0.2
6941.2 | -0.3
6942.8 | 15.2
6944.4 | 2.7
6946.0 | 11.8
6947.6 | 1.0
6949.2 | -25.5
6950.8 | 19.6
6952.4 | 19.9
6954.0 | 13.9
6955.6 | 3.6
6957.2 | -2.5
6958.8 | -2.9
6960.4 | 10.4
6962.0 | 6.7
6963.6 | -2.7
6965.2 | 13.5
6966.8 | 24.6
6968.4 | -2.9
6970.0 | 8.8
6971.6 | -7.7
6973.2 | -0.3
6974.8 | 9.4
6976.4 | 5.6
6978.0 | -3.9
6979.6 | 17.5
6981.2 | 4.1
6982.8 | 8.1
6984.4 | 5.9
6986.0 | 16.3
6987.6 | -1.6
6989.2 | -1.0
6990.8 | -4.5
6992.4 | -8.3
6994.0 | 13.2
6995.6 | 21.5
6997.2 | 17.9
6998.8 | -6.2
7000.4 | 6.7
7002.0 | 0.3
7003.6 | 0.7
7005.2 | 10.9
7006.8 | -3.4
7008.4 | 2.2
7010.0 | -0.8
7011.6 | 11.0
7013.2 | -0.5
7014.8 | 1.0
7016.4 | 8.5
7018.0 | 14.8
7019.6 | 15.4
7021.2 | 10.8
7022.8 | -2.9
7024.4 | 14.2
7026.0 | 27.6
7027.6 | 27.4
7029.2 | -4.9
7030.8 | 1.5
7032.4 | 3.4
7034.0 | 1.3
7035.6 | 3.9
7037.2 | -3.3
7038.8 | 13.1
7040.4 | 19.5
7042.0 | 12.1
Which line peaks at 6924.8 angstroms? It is [O II] 3727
